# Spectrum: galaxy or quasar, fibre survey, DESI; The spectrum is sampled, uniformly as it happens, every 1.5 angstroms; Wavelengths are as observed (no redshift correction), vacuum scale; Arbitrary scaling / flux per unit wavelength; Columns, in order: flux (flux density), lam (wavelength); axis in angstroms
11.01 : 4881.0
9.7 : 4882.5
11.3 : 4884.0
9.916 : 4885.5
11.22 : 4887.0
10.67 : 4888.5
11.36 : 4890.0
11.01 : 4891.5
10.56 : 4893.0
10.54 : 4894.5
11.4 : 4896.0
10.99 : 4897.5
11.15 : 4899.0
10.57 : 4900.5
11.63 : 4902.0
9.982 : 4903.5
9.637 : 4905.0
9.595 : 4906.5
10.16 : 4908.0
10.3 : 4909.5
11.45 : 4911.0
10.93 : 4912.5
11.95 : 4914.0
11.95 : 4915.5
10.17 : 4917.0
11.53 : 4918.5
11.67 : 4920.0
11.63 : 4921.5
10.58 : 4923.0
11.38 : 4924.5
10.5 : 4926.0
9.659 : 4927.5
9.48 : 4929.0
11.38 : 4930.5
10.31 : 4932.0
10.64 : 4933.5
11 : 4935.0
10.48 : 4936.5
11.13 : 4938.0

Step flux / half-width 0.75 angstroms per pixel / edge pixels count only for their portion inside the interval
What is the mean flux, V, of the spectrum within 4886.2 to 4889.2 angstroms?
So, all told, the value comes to 10.9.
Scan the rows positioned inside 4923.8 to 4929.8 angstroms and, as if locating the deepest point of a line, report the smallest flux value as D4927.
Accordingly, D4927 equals 9.48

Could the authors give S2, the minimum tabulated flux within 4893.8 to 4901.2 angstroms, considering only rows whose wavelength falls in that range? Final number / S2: 10.54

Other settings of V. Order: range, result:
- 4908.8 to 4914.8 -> 11.2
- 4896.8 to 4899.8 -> 11.1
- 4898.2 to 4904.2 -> 10.8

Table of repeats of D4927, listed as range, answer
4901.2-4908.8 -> 9.595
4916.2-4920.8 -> 10.17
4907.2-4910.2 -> 10.16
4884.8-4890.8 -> 9.916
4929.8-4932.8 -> 10.31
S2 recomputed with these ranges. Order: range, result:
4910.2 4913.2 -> 10.93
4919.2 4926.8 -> 10.5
